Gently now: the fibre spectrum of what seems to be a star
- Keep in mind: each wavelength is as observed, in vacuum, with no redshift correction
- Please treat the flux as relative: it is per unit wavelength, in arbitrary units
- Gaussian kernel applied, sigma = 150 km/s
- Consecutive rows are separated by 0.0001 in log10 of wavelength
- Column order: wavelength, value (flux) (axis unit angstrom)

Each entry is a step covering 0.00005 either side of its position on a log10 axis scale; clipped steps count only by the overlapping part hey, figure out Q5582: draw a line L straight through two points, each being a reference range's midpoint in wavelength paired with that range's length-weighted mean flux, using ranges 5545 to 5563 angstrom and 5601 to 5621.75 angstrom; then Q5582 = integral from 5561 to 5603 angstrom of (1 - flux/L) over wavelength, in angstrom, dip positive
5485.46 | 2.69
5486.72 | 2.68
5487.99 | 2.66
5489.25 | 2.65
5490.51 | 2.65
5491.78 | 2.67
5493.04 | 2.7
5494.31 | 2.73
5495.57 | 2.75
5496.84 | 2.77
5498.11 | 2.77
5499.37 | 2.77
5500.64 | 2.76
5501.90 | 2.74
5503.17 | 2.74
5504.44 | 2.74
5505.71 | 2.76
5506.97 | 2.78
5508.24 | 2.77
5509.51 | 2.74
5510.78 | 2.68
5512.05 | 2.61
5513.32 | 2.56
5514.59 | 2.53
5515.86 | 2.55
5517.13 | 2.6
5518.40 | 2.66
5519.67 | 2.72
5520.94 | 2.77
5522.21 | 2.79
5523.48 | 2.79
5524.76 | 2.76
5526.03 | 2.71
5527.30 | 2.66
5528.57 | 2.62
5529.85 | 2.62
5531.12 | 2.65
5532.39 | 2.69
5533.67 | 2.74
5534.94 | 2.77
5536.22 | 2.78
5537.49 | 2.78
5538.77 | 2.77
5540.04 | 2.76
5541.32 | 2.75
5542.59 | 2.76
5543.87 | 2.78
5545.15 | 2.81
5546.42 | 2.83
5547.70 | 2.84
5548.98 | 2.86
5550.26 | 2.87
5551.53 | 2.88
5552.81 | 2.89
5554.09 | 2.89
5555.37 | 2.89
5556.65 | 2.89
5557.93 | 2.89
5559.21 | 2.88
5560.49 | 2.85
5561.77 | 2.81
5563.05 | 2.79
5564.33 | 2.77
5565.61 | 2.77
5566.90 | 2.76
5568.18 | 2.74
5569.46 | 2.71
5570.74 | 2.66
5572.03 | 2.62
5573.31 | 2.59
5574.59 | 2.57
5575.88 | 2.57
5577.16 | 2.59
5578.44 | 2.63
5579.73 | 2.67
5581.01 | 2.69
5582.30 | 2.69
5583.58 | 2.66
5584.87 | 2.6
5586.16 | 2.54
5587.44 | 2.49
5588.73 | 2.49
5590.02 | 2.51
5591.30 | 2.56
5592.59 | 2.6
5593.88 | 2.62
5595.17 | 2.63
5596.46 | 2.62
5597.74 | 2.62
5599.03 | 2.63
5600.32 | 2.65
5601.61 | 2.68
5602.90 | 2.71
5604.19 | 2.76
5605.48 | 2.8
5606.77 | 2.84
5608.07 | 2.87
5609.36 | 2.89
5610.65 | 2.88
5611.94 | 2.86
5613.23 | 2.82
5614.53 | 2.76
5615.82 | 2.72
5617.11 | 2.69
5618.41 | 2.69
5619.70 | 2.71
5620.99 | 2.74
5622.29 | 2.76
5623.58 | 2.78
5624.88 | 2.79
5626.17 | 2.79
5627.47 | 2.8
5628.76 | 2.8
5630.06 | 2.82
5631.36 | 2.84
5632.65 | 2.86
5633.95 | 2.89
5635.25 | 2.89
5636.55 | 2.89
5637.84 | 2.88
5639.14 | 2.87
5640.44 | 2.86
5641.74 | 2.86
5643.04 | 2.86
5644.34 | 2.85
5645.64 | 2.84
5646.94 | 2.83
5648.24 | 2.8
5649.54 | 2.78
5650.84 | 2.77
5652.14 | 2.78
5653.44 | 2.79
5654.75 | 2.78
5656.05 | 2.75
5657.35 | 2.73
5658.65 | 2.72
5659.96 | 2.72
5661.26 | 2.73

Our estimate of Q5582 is 2.6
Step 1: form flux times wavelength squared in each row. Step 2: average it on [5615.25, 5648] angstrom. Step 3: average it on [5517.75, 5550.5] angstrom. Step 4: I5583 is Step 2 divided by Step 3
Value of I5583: 1.1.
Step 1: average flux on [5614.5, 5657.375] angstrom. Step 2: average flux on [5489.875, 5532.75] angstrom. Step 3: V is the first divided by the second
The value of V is 1.04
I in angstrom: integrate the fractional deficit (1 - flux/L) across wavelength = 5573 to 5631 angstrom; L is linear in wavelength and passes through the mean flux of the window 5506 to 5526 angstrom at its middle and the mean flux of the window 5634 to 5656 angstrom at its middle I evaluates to 1.9 angstrom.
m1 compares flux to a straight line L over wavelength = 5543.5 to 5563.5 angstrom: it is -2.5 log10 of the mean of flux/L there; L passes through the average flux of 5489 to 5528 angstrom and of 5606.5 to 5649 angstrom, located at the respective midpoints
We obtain -0.04 mag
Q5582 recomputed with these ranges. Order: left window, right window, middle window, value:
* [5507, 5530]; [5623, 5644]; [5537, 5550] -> -0.4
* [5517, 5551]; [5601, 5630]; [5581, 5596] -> 1.0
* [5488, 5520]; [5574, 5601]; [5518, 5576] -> -2.5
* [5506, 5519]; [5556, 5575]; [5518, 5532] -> -0.2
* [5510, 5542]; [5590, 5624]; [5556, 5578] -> -0.2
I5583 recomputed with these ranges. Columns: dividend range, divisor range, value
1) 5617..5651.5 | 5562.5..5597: 1.09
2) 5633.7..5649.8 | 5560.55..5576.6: 1.08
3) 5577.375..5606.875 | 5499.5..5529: 1.00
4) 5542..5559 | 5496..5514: 1.06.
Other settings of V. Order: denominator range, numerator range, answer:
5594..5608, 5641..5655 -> 1.04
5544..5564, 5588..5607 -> 0.93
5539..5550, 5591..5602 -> 0.94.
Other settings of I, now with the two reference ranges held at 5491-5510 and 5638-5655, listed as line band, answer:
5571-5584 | 0.73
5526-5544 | 0.27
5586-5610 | 1.16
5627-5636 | -0.10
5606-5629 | 0.15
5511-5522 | 0.48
